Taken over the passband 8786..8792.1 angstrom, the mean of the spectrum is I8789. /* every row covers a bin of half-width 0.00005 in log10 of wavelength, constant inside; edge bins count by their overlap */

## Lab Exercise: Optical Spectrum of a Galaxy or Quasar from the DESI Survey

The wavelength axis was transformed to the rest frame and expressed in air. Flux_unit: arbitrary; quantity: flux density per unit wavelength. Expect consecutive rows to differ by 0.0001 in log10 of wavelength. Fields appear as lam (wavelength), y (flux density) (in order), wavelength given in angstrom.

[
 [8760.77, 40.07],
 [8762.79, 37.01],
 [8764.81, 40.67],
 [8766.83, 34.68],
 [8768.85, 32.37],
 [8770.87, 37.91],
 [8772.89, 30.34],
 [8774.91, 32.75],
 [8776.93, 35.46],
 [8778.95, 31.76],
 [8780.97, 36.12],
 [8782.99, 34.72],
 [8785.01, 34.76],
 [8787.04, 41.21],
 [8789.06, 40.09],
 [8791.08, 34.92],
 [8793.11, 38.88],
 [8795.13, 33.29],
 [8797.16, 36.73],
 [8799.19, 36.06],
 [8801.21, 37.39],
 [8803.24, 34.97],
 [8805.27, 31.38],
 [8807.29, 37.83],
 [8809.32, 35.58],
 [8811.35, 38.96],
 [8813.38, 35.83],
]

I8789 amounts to 38.7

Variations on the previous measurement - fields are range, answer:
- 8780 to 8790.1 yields 37.4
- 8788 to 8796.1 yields 36.9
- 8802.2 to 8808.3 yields 34.7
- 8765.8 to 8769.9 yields 33.6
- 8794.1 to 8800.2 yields 35.4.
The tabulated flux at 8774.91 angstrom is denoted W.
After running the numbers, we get 32.75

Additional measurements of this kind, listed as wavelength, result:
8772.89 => 30.34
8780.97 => 36.12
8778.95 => 31.76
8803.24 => 34.97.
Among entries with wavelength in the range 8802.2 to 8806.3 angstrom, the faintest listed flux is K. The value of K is 31.38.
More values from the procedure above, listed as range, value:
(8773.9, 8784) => 31.76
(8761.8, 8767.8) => 34.68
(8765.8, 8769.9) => 32.37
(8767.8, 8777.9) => 30.34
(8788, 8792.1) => 34.92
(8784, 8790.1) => 34.76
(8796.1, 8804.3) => 34.97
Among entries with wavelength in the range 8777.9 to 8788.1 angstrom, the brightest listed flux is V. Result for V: 41.21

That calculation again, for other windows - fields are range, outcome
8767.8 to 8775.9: 37.91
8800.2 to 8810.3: 37.83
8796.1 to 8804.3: 37.39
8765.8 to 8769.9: 34.68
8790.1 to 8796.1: 38.88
